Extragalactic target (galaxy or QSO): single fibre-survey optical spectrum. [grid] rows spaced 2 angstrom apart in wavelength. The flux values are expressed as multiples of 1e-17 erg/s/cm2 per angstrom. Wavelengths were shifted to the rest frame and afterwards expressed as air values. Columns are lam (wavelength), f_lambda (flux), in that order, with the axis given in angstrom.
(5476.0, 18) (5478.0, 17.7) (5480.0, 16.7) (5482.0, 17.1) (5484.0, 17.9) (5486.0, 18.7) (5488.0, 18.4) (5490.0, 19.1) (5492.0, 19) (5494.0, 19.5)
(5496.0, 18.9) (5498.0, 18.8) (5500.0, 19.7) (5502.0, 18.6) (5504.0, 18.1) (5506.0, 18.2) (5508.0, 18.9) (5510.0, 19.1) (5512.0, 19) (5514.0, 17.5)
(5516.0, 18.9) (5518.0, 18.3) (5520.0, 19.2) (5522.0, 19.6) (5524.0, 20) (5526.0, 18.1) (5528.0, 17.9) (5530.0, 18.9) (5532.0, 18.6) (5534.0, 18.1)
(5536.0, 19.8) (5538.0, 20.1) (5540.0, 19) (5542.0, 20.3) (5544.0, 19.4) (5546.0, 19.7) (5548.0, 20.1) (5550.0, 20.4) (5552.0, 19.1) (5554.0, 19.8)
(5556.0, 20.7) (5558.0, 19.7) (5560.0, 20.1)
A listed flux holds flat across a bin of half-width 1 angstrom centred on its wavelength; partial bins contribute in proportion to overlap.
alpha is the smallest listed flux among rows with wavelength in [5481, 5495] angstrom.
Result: 17.1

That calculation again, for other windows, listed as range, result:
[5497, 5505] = 18.1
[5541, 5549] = 19.4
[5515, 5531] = 17.9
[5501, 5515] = 17.5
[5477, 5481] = 16.7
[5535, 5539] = 19.8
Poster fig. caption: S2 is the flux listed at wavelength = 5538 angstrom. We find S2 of 20.1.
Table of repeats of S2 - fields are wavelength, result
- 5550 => 20.4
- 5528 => 17.9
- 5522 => 19.6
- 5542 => 20.3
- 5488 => 18.4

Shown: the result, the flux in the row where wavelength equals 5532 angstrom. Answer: 18.6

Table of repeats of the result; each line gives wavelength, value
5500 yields 19.7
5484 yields 17.9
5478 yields 17.7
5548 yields 20.1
